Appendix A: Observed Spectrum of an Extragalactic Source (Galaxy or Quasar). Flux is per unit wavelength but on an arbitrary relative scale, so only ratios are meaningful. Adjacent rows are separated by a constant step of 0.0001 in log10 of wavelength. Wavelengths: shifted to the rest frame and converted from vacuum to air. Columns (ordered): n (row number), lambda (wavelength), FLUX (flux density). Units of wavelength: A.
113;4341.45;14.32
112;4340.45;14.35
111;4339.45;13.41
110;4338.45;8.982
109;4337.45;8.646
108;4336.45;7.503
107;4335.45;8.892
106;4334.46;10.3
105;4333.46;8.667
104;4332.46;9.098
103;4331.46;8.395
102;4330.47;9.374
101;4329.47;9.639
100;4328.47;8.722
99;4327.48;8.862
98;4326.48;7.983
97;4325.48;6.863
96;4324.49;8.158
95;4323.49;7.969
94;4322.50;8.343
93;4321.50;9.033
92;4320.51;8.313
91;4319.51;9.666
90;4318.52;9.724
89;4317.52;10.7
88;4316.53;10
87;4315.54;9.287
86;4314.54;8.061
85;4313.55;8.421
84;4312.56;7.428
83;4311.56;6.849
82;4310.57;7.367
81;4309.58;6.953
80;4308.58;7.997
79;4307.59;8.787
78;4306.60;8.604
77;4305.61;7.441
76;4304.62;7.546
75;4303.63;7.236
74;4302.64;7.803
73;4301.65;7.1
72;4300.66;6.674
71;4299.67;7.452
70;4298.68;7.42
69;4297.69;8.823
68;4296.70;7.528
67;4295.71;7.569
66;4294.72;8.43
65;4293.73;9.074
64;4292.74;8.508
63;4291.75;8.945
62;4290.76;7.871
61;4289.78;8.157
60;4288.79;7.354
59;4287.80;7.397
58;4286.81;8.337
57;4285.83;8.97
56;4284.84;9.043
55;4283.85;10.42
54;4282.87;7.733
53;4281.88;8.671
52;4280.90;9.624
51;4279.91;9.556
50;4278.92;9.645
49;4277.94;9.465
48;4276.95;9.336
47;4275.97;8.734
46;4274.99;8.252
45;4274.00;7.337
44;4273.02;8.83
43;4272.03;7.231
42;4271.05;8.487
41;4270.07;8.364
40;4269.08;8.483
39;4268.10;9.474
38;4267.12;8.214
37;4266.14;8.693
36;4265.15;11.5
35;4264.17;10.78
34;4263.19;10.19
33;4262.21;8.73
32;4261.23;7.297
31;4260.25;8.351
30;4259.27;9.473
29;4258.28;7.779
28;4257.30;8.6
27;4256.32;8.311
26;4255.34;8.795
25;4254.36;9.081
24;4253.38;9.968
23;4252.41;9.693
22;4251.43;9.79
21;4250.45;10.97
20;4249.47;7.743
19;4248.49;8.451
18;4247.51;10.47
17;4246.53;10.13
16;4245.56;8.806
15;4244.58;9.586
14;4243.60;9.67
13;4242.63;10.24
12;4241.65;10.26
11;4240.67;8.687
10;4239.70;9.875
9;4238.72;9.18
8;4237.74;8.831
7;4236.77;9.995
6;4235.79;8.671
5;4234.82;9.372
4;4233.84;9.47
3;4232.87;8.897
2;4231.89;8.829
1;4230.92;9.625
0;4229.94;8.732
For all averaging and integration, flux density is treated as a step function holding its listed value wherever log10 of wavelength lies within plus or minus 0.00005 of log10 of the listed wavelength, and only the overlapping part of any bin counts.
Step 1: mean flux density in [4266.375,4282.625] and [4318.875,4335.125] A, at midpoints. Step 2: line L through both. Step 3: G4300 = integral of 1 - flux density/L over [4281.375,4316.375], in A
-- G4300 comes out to 2.7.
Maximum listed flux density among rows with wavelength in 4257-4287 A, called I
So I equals 11.5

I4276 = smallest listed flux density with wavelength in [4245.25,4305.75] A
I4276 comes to 6.674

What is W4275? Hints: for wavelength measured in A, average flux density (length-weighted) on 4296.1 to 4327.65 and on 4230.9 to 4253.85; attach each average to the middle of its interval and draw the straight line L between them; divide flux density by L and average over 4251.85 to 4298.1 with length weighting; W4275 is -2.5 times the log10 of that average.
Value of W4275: 0.01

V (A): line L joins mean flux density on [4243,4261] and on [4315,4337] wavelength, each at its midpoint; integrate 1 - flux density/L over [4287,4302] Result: 1.8 A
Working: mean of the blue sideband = 9.18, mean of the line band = 7.9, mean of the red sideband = 8.88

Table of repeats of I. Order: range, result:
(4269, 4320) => 10.7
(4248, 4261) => 10.97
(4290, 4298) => 9.074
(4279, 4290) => 10.42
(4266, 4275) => 9.474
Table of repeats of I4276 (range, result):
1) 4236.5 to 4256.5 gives 7.743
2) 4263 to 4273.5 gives 7.231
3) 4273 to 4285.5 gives 7.337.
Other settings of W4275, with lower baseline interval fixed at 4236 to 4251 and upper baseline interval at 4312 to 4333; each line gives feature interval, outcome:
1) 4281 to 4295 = 0.07 mag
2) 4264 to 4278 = 0.05 mag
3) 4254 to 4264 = 0.08 mag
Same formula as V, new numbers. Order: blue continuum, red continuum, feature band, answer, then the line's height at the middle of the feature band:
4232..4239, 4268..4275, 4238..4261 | -1.2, 8.81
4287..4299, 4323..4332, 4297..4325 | 0.4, 8.28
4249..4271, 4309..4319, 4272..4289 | 0.3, 8.86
